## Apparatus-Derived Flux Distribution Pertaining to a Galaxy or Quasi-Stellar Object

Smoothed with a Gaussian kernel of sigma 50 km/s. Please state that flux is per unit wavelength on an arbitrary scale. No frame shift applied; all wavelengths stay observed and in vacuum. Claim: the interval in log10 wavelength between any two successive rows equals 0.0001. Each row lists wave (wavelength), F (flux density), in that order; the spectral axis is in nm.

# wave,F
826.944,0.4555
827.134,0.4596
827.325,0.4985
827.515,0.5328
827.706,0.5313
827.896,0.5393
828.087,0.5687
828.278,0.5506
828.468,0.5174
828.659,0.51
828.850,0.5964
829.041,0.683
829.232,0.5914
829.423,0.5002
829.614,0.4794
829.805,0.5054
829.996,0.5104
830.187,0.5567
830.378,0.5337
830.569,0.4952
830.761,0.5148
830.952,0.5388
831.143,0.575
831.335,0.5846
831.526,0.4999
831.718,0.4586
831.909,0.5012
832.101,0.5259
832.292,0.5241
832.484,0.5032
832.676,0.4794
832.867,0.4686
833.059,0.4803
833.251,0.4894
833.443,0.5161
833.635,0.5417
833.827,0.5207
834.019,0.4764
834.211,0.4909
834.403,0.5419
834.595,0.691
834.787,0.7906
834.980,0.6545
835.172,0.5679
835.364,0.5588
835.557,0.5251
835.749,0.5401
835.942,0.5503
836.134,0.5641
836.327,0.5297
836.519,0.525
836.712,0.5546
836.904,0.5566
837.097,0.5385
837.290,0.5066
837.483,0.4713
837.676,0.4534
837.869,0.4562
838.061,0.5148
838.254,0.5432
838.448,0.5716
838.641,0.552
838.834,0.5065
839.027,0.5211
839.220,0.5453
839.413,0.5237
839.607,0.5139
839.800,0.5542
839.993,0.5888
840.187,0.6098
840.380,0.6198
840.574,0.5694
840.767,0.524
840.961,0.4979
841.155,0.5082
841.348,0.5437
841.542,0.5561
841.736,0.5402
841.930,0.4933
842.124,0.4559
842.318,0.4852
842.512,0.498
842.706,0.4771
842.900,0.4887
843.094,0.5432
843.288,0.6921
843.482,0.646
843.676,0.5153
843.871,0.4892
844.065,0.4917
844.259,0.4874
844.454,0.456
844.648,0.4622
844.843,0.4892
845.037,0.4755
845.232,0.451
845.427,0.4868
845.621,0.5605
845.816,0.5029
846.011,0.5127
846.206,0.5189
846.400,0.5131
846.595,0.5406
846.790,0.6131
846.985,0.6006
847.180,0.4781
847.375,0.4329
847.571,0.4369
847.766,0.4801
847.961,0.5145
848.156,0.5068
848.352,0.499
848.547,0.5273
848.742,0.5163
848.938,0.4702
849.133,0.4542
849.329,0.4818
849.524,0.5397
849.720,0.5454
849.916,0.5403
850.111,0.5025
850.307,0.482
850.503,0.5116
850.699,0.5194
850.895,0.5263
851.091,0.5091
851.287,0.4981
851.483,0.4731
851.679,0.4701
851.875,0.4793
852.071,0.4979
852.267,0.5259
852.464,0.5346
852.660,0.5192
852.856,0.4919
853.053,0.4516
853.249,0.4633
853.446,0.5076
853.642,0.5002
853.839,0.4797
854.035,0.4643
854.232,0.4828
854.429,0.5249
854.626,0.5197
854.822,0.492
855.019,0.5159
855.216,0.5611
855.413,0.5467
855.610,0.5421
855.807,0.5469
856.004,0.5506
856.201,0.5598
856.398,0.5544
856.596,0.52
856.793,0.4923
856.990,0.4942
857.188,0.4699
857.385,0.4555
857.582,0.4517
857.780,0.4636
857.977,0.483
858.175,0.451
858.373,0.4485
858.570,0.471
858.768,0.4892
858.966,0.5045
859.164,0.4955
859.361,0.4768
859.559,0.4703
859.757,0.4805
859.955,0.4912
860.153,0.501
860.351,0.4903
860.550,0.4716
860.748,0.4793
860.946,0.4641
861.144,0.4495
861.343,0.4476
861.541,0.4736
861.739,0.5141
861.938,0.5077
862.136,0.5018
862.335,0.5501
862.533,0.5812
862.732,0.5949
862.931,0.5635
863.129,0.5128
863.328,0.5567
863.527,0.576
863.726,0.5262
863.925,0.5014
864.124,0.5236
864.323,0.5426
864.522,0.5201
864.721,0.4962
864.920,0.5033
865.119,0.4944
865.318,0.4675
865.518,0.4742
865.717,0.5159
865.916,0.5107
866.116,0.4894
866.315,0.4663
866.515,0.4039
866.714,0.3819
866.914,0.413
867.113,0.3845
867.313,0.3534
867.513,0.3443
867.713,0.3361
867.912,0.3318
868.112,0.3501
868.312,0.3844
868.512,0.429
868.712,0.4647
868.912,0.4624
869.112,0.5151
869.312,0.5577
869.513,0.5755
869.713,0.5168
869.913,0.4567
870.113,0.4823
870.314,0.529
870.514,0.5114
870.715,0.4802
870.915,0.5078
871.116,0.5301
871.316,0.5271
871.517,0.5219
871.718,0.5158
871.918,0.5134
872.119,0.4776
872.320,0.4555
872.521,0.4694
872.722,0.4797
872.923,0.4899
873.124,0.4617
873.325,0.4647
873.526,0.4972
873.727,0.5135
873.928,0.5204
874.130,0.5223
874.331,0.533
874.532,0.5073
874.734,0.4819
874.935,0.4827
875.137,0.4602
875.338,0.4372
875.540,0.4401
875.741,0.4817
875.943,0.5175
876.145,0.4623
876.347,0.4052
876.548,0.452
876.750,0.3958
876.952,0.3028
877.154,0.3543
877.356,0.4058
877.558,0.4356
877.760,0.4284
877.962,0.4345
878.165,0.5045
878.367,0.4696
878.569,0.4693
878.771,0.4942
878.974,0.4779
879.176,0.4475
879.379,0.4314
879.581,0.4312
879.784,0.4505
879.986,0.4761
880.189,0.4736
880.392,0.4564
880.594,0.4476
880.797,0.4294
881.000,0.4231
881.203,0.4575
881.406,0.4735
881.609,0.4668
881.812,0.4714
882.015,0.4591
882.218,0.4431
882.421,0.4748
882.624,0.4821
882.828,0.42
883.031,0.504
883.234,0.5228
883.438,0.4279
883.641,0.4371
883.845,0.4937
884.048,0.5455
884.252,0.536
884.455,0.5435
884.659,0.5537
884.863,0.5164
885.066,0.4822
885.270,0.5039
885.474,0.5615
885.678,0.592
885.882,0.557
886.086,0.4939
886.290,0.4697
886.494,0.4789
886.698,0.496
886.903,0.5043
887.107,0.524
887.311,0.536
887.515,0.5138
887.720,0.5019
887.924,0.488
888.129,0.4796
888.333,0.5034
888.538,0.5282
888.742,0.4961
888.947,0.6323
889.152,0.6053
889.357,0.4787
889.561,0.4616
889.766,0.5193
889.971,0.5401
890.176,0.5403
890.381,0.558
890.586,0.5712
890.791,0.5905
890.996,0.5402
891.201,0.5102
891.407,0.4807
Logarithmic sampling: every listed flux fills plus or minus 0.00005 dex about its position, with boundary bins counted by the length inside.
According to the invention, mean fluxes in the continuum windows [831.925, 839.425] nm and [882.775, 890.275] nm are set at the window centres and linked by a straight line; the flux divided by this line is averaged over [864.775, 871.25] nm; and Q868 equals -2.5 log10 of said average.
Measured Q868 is 0.14 mag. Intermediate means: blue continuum 0.535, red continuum 0.514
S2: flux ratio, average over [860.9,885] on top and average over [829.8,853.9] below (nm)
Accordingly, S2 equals 0.9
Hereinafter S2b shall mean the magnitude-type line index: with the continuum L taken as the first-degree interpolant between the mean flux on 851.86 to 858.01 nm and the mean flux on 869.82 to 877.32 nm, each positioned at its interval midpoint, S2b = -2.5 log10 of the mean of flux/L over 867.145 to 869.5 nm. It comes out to 0.16 mag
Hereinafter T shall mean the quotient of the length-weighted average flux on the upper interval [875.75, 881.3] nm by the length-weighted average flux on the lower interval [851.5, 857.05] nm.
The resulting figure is 0.87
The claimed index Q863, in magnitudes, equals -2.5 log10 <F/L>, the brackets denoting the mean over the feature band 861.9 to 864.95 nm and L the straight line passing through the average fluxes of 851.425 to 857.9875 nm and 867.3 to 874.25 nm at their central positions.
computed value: -0.103 mag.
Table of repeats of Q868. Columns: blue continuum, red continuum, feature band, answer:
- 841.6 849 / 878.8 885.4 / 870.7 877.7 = 0.025 mag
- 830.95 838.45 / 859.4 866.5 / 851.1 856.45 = 0.010 mag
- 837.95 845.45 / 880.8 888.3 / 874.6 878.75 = 0.133 mag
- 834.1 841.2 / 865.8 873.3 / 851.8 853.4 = 0.027 mag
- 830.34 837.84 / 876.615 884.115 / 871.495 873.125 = -0.048 mag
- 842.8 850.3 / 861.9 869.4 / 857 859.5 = 0.039 mag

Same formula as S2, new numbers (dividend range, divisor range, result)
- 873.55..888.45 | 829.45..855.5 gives 0.92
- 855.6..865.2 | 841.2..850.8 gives 0.99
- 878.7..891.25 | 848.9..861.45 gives 1.01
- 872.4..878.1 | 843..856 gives 0.90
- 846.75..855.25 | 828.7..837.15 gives 0.93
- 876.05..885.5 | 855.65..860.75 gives 0.94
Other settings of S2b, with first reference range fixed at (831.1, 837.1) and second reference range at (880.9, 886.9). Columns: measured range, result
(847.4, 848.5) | 0.09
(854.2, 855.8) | -0.01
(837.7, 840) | 0.02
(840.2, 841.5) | -0.03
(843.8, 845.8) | 0.10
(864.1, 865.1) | -0.01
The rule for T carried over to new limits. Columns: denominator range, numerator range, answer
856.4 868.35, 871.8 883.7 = 0.97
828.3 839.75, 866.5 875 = 0.88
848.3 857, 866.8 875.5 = 0.92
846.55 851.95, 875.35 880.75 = 0.88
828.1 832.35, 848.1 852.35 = 0.94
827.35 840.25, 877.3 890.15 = 0.91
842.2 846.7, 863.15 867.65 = 0.93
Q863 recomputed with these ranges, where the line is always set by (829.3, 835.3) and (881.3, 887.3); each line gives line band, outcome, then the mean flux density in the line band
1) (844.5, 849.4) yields 0.05 mag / 0.501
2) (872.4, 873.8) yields 0.05 mag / 0.481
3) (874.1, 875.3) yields 0.02 mag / 0.493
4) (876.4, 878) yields 0.25 mag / 0.4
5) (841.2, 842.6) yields 0.03 mag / 0.51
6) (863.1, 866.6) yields 0.01 mag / 0.505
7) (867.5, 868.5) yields 0.39 mag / 0.357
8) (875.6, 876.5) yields 0.09 mag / 0.465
